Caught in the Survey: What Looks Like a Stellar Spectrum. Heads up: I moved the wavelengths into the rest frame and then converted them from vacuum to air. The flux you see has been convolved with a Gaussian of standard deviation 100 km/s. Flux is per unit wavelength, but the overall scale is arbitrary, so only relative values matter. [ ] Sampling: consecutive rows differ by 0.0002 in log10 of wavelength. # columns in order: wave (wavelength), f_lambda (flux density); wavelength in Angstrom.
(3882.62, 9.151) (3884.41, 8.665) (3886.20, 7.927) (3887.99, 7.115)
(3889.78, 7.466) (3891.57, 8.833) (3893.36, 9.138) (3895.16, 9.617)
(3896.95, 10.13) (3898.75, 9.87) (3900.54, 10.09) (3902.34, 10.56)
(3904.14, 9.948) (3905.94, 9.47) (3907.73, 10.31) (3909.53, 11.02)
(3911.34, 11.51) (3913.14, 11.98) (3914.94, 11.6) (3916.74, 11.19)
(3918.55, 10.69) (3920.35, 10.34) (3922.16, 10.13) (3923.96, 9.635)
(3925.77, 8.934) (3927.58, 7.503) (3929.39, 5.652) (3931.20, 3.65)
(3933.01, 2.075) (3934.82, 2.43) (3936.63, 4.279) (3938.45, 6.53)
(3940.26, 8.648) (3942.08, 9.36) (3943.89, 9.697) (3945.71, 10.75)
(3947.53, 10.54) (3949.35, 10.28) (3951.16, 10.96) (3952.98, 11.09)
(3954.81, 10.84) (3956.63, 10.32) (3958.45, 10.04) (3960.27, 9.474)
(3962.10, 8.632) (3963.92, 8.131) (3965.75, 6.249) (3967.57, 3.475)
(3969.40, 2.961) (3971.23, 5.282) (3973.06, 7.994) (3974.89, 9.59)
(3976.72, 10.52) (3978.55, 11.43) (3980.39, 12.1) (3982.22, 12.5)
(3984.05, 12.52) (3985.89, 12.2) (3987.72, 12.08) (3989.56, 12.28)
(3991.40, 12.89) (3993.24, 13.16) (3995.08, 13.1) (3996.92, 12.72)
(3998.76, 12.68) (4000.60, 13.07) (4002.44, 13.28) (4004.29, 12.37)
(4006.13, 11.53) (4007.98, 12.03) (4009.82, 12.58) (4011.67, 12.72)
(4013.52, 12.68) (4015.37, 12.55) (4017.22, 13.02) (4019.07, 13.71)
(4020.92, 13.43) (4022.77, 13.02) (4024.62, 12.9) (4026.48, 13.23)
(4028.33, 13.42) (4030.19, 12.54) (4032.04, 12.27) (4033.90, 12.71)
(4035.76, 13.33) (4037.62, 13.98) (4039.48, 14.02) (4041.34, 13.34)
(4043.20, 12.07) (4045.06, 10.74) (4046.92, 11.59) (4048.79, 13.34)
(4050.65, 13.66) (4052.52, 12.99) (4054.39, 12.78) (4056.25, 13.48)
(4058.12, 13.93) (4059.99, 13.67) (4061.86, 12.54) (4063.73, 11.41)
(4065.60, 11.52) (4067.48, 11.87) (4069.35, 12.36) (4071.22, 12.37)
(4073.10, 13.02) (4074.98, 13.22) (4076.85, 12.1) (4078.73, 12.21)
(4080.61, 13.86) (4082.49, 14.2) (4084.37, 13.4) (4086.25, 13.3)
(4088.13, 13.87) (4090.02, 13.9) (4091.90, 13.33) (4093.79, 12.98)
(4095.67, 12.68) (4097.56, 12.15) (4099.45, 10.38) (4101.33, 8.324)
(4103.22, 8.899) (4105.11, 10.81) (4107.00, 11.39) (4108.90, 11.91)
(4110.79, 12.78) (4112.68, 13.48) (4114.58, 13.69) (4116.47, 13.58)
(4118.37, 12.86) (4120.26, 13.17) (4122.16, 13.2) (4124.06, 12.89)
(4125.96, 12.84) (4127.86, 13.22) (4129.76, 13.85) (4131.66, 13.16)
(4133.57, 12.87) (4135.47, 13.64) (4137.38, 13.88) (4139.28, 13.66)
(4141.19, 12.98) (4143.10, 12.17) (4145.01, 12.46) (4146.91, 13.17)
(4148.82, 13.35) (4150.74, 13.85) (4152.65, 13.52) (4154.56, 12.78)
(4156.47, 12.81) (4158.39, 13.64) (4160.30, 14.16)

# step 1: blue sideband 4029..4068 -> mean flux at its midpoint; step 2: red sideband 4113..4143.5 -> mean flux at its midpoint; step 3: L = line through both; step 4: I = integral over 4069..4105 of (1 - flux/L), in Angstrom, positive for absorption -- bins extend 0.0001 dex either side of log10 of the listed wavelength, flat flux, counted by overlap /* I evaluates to 1.6 Angstrom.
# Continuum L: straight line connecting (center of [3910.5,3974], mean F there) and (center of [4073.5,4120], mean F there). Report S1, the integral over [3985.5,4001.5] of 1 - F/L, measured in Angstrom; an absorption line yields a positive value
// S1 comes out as -4.9 Angstrom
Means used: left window 8.36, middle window 12.7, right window 12.5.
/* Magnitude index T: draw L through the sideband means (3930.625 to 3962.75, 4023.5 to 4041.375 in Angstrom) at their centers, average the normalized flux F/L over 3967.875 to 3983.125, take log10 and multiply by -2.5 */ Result 0.14 mag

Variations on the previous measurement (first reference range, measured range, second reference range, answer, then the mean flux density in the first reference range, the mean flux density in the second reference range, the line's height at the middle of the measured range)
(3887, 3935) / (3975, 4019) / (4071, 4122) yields -0.166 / 9.01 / 12.5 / 10.6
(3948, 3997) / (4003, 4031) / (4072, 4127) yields -0.169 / 10.1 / 12.6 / 10.9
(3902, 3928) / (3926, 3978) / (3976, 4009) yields 0.408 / 10.4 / 12.4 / 11.3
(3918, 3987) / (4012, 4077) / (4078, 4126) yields -0.167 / 8.62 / 12.5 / 11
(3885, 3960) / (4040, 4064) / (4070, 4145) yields -0.104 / 9.08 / 12.7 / 11.6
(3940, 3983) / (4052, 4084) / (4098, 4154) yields -0.125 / 9.2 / 12.6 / 11.4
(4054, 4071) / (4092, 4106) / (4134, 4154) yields 0.169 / 12.6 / 13.2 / 12.9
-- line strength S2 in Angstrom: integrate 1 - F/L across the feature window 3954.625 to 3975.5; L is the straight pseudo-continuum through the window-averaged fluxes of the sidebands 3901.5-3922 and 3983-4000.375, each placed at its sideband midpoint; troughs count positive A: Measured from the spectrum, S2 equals 7.6 Angstrom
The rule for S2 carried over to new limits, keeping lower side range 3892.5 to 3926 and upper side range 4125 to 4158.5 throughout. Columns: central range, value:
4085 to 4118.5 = 1.25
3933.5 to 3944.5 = 4.27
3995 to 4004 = -1.14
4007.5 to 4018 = -0.90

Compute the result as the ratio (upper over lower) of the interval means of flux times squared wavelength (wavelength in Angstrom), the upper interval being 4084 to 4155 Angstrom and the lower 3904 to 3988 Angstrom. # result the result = 1.54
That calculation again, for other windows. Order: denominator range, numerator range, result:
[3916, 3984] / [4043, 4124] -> 1.57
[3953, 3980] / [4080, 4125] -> 1.60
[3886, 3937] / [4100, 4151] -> 1.60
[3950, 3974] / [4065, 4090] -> 1.68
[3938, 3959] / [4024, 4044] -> 1.37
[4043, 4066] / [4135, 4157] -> 1.09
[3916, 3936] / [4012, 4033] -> 1.84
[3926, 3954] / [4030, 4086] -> 1.79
